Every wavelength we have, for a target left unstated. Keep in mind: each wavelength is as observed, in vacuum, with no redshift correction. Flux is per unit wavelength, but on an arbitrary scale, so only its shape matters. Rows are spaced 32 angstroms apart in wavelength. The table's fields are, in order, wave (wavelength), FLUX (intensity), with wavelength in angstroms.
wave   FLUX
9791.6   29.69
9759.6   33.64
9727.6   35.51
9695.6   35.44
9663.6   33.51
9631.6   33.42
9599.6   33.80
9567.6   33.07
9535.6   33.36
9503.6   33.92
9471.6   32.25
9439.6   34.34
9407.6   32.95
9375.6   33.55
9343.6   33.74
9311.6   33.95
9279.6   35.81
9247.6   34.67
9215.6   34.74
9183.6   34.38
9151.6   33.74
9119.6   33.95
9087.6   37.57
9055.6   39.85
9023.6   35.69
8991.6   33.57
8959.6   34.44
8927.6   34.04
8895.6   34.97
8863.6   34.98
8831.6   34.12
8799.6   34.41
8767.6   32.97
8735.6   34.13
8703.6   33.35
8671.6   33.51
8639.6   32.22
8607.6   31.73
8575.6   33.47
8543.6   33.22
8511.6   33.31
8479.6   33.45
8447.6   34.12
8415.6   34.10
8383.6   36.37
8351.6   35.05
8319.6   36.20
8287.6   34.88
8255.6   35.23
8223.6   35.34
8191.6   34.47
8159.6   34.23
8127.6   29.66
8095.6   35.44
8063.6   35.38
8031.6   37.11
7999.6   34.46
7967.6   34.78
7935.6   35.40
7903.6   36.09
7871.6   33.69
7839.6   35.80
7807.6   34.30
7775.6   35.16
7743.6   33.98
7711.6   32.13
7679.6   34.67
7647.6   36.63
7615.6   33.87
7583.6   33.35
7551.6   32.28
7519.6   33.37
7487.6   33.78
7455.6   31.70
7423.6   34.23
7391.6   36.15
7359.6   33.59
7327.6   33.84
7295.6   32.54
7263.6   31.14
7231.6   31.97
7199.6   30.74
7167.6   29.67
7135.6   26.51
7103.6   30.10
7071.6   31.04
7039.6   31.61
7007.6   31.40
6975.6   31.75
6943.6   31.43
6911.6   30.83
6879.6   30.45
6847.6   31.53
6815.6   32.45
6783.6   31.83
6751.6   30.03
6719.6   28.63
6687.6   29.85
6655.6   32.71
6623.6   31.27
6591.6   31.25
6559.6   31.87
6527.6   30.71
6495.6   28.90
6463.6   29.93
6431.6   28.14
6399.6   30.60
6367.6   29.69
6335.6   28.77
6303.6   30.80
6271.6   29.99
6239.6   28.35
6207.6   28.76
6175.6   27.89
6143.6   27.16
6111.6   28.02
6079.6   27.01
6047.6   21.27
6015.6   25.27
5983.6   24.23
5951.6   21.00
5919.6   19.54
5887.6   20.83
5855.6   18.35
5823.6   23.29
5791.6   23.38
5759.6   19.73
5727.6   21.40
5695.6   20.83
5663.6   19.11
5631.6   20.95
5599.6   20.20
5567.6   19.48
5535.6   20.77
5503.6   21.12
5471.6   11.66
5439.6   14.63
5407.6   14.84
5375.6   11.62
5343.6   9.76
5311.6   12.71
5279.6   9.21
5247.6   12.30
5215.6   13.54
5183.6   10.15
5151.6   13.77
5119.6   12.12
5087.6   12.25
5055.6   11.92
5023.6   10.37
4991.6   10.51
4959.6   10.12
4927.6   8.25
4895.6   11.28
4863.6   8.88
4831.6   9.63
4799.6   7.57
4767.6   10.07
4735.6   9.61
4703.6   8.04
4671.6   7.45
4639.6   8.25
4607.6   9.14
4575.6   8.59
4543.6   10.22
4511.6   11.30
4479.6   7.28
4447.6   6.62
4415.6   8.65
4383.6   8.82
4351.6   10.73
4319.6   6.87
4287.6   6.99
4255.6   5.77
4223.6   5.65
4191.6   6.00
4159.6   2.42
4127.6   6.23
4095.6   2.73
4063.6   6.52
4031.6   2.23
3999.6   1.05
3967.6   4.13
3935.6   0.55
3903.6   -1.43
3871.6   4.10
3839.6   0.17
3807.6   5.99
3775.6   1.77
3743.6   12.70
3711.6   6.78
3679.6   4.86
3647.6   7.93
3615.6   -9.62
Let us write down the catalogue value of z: 0.38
